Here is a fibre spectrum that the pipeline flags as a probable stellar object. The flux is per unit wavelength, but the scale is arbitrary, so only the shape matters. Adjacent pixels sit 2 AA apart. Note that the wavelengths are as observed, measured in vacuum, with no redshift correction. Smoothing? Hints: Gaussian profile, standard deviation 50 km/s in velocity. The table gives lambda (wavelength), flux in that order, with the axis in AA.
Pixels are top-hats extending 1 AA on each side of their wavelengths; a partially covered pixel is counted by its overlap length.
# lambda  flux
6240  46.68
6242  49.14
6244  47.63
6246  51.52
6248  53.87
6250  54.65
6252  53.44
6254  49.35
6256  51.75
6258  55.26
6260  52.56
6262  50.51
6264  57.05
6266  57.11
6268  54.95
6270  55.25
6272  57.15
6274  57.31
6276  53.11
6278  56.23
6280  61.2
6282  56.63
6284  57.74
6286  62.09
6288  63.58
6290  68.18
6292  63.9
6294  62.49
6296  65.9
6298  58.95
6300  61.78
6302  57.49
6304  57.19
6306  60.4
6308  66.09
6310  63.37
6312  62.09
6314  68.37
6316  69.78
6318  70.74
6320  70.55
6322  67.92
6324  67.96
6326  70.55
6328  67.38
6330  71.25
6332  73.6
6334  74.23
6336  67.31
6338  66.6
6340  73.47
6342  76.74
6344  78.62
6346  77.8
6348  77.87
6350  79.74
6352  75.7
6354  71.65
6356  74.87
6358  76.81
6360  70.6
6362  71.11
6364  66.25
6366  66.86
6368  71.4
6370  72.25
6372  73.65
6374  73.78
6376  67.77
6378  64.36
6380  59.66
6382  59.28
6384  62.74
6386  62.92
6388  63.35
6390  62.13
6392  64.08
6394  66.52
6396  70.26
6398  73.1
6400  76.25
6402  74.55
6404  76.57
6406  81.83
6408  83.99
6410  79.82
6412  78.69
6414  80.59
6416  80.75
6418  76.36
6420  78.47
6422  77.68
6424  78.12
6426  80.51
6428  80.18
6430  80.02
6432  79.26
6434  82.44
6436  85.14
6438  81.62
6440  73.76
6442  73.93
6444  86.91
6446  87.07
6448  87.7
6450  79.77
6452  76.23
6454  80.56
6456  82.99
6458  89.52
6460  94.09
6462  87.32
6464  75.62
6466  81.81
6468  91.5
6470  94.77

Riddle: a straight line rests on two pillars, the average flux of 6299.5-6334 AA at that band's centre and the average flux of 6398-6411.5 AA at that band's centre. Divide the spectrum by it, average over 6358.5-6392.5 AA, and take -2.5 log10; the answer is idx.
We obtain 0.12 mag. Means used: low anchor 66.6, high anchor 78.4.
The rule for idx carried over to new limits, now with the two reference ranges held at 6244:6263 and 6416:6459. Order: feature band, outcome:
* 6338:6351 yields -0.15 mag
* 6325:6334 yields -0.11 mag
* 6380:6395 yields 0.17 mag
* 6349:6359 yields -0.12 mag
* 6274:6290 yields -0.05 mag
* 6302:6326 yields -0.07 mag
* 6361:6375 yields -0.01 mag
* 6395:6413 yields -0.02 mag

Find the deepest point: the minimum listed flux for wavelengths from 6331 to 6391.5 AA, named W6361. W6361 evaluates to 59.28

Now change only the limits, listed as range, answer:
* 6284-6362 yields 57.19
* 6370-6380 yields 59.66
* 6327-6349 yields 66.6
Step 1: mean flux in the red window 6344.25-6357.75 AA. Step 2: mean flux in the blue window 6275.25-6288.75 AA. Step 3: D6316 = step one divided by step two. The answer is 1.3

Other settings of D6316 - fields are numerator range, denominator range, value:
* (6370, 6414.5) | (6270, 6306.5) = 1.18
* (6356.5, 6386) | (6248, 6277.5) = 1.26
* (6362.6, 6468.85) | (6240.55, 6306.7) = 1.34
